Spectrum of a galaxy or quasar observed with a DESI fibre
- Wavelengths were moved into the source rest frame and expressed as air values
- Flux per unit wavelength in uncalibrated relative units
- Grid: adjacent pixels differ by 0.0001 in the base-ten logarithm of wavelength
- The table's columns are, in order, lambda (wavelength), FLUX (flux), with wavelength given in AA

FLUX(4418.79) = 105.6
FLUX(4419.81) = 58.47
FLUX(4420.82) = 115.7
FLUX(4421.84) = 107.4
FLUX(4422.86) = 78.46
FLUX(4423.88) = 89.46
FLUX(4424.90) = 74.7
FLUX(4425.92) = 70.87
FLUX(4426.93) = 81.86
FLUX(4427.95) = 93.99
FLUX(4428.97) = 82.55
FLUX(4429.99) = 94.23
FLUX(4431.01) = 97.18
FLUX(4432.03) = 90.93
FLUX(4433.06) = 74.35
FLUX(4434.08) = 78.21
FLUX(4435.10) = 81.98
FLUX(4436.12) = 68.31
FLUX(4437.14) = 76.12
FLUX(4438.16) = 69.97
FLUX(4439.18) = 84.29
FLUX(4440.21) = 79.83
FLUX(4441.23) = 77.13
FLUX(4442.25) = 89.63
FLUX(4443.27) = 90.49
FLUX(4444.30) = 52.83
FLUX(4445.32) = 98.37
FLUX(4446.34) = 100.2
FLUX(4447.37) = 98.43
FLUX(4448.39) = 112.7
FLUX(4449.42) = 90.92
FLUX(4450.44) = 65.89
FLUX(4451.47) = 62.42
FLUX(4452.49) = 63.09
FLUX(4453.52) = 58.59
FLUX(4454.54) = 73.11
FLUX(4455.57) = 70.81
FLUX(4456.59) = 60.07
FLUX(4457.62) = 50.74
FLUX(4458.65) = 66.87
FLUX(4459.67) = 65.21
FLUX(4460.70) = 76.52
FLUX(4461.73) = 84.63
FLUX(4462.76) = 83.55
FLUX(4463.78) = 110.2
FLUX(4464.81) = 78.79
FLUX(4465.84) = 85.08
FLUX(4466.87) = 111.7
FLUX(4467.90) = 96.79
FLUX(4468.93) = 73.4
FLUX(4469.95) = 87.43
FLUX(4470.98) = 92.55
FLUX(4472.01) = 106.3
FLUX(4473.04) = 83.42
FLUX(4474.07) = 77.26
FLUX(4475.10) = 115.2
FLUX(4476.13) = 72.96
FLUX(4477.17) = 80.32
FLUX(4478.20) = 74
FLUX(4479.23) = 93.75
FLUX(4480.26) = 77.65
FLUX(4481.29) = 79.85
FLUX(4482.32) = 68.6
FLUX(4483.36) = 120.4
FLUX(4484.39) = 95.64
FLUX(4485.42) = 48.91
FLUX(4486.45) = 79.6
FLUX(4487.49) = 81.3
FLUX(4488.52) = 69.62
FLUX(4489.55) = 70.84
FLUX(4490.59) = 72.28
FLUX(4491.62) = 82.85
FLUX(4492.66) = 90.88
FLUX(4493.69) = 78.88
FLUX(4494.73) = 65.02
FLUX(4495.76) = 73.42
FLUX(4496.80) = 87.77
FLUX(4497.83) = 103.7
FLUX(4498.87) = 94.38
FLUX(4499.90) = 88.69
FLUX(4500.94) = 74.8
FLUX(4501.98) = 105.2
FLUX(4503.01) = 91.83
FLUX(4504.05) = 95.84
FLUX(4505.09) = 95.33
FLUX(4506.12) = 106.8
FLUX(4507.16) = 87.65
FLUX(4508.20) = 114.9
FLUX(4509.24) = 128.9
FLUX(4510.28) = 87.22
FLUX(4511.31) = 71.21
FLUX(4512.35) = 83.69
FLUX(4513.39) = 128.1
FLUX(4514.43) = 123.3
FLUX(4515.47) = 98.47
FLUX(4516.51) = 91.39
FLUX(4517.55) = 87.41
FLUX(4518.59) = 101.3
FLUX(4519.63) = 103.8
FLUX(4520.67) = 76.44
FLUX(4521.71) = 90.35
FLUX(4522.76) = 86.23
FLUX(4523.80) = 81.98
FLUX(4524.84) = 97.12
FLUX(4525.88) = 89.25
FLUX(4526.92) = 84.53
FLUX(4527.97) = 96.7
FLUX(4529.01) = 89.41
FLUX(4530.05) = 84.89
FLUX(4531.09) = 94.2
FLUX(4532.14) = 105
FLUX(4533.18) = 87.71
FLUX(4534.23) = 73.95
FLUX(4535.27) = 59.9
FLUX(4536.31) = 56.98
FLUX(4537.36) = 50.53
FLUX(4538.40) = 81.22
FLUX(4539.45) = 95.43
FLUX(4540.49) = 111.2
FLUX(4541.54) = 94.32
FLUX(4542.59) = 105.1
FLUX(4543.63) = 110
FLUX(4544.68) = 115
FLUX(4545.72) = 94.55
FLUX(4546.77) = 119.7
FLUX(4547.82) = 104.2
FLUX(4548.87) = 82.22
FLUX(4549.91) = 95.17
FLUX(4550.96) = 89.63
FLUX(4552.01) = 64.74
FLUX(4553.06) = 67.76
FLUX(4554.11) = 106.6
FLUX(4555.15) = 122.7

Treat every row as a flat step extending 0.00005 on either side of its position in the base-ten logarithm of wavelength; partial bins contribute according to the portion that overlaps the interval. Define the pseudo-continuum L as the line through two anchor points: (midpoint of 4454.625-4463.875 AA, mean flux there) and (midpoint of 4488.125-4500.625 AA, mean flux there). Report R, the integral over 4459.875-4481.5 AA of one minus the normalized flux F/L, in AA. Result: -3.4 AA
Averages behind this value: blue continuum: 72.6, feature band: 87.5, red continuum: 81.5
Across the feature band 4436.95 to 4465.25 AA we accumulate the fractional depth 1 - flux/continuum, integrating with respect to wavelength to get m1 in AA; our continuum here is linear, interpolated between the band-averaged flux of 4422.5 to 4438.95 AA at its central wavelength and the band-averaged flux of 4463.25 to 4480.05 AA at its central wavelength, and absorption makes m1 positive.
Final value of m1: 2.4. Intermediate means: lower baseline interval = 81.5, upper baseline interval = 89.7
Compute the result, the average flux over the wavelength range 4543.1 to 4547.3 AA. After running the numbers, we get 110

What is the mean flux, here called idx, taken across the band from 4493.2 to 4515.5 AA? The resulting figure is 94.7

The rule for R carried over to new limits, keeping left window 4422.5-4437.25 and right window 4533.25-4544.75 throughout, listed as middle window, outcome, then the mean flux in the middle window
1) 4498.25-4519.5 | -3.3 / 98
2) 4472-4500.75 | 0.4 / 82.8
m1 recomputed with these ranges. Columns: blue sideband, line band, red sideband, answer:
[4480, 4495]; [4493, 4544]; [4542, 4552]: -0.97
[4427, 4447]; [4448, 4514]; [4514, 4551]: 1.89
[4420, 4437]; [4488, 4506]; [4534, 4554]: 0.43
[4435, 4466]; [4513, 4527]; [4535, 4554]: -1.49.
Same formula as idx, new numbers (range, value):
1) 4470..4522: 89.4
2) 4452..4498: 80.7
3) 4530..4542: 82.8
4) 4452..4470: 77.4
